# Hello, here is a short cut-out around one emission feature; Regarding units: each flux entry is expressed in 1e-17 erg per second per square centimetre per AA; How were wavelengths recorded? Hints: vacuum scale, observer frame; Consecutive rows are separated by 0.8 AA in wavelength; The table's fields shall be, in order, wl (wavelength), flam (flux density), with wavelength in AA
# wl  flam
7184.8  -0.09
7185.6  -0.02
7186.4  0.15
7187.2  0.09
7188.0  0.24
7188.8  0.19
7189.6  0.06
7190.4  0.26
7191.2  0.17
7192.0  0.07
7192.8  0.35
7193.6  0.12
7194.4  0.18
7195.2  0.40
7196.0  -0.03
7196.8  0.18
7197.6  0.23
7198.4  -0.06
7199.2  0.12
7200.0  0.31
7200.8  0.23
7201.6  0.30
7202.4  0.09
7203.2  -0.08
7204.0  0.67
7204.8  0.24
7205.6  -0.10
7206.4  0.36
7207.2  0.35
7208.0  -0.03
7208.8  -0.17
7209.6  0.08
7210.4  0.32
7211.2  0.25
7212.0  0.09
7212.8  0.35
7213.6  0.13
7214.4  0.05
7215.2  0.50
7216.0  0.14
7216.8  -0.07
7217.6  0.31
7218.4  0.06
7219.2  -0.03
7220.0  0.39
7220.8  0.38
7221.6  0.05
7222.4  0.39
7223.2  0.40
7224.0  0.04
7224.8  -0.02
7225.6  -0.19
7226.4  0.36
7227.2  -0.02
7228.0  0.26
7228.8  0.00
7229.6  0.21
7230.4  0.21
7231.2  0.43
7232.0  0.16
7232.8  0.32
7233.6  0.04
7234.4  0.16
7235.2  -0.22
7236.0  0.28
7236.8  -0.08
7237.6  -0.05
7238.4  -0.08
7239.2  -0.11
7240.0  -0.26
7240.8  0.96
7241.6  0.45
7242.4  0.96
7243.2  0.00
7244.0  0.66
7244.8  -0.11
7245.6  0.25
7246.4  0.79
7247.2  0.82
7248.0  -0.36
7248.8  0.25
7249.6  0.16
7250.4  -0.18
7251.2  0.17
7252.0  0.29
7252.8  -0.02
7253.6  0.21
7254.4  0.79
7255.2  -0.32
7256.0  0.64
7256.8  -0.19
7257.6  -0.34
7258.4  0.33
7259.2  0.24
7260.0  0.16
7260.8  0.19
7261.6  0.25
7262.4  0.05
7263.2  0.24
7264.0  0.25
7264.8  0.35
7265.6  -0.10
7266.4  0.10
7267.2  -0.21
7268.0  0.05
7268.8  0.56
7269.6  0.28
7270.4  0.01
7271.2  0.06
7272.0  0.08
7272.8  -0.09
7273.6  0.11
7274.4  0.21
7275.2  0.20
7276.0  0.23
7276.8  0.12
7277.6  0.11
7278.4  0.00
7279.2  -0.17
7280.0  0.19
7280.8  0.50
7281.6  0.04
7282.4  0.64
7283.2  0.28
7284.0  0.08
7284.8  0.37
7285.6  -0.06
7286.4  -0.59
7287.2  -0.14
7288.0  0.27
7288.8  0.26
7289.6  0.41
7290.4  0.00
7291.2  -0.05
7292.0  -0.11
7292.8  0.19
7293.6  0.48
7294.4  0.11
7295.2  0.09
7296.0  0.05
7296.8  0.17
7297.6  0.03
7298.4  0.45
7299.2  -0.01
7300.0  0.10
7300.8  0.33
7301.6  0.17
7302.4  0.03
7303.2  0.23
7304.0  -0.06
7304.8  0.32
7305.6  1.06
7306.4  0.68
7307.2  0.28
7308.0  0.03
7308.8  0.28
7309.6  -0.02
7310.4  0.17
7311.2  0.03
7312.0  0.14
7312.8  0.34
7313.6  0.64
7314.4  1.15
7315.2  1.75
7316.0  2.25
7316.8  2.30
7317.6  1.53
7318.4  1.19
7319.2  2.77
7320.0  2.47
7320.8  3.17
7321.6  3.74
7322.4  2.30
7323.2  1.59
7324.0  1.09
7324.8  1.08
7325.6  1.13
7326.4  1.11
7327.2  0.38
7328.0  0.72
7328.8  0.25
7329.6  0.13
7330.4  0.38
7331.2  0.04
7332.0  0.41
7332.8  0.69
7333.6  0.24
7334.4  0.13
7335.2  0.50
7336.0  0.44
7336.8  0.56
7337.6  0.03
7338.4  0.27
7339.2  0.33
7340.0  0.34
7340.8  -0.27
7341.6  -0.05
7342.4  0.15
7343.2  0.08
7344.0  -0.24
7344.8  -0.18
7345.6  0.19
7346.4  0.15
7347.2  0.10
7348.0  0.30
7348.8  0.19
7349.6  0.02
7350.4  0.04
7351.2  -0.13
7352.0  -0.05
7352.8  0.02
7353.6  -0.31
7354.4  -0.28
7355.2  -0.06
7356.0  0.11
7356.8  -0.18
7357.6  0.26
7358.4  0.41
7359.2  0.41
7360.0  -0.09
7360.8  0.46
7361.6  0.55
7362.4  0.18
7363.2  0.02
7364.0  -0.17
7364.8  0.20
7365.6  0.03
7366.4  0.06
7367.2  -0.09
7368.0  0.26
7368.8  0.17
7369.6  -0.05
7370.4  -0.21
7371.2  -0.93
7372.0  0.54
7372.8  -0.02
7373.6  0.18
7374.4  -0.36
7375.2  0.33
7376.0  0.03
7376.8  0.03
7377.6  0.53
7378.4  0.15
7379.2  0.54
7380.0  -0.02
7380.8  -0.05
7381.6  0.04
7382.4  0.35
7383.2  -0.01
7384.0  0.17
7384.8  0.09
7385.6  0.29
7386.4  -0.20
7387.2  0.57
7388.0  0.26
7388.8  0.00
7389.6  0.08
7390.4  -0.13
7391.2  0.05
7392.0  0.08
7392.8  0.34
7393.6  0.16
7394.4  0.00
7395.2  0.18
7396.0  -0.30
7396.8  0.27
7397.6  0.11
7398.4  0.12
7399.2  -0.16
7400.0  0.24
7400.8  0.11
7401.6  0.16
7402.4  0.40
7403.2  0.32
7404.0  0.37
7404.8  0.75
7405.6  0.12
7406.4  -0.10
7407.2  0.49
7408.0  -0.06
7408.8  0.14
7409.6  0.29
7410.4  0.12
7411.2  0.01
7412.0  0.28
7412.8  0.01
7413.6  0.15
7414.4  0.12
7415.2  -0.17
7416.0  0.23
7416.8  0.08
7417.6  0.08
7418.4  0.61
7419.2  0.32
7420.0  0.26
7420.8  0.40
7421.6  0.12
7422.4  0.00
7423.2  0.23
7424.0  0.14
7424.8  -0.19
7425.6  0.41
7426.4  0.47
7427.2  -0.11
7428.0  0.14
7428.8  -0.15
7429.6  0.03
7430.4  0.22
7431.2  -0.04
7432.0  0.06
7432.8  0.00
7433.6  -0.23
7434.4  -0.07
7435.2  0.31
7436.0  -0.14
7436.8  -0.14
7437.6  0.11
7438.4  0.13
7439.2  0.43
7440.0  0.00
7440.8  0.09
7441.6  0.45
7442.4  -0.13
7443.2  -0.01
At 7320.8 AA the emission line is [O II]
